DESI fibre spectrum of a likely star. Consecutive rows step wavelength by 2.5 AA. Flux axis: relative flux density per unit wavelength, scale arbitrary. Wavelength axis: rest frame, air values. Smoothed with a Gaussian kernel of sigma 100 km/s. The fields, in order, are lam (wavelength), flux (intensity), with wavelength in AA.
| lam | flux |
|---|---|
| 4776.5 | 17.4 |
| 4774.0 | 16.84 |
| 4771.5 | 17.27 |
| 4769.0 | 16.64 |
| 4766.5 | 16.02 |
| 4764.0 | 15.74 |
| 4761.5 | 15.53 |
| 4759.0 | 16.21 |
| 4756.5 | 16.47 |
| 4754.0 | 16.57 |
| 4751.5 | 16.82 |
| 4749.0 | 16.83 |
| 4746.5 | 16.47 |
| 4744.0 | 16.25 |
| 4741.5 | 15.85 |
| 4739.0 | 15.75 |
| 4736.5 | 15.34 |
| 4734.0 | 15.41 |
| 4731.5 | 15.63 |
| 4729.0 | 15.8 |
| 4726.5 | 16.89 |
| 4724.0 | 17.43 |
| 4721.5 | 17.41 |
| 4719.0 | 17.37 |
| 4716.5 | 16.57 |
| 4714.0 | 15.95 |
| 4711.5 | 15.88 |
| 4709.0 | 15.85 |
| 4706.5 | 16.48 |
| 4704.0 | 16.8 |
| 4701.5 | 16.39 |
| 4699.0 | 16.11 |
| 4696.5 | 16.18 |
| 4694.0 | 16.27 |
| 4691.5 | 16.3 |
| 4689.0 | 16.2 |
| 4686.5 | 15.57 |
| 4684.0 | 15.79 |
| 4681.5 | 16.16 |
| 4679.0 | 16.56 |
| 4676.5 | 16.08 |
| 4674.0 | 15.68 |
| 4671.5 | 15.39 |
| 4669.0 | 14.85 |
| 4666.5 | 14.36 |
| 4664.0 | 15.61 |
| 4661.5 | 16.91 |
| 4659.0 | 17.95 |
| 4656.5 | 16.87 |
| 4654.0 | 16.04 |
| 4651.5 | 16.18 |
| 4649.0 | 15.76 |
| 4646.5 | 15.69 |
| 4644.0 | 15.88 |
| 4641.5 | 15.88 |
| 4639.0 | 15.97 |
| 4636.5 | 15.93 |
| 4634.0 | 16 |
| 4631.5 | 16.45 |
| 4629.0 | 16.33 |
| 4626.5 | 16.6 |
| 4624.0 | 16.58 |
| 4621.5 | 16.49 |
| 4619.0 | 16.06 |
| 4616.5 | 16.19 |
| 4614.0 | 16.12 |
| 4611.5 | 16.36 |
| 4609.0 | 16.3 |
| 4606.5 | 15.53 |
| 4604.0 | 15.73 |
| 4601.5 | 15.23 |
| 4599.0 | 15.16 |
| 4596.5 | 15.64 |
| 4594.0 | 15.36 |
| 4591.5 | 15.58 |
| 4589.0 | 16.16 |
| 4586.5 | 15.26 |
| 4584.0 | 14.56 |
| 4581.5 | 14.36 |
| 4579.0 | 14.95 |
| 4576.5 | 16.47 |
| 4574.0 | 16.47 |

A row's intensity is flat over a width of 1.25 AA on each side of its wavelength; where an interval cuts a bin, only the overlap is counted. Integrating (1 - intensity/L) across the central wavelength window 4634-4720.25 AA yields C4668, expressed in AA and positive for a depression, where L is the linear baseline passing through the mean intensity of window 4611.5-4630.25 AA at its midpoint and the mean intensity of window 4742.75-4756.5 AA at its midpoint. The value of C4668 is 1.80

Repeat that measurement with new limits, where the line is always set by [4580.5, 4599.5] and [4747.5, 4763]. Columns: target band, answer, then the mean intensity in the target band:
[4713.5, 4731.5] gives -0.6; 16.7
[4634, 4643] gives -0.2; 15.9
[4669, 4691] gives 0.0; 15.9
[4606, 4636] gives -1.5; 16.3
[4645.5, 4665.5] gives -0.8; 16.4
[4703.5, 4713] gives -0.1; 16.2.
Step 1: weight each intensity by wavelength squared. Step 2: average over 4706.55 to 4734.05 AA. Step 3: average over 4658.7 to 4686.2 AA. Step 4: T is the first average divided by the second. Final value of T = 1.1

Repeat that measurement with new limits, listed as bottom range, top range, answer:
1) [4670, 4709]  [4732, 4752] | 1.02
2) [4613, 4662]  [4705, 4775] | 1.05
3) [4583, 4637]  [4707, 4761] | 1.08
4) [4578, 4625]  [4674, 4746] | 1.08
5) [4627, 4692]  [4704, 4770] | 1.05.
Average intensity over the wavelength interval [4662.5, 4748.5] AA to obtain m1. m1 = 16.1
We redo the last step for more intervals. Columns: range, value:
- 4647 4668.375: 16.2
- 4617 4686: 16.1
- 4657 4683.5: 16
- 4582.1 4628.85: 15.8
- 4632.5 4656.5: 16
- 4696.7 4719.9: 16.4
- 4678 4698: 16.1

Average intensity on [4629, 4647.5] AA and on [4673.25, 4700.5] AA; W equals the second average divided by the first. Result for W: 1.01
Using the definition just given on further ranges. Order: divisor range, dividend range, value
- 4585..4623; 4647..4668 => 1.02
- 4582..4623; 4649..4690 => 1.02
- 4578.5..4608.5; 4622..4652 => 1.05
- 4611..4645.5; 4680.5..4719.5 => 1.00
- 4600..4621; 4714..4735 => 1.04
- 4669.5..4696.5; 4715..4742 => 1.02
